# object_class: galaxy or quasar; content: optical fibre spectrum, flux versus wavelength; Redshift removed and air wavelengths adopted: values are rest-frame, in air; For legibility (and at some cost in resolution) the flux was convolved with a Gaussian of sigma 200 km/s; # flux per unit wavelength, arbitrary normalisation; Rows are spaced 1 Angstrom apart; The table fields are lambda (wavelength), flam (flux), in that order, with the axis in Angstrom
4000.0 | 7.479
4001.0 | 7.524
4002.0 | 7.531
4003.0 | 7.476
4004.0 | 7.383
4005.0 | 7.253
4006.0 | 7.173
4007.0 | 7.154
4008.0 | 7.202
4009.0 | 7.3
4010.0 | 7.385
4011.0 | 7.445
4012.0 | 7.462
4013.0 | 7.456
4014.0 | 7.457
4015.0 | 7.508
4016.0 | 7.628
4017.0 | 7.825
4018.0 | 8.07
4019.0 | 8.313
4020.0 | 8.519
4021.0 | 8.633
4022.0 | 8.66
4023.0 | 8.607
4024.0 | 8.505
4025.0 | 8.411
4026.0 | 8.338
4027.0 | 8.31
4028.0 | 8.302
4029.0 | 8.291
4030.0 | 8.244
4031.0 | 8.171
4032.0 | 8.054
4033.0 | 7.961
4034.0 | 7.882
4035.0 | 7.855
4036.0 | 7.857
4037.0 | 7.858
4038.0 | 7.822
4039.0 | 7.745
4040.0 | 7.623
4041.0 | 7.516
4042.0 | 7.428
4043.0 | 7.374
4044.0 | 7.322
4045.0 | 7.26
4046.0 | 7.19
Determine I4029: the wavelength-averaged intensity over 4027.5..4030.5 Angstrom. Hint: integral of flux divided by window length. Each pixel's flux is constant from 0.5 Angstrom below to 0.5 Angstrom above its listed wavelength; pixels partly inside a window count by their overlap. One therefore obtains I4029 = 8.28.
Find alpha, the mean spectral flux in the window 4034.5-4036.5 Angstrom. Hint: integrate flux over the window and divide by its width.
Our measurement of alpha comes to 7.86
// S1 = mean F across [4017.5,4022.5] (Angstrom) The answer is 8.44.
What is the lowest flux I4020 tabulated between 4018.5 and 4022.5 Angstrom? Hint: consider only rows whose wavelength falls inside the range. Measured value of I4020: 8.313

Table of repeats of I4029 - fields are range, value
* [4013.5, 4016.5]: 7.53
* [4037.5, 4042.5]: 7.63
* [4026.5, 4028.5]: 8.31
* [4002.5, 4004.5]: 7.43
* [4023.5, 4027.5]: 8.39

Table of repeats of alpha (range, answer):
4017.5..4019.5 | 8.19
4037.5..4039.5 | 7.78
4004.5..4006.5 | 7.21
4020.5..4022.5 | 8.65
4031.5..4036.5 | 7.92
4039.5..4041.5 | 7.57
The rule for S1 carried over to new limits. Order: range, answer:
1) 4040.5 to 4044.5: 7.41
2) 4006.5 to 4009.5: 7.22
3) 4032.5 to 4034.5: 7.92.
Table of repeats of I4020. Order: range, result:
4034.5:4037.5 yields 7.855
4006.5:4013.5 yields 7.154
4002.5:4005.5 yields 7.253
